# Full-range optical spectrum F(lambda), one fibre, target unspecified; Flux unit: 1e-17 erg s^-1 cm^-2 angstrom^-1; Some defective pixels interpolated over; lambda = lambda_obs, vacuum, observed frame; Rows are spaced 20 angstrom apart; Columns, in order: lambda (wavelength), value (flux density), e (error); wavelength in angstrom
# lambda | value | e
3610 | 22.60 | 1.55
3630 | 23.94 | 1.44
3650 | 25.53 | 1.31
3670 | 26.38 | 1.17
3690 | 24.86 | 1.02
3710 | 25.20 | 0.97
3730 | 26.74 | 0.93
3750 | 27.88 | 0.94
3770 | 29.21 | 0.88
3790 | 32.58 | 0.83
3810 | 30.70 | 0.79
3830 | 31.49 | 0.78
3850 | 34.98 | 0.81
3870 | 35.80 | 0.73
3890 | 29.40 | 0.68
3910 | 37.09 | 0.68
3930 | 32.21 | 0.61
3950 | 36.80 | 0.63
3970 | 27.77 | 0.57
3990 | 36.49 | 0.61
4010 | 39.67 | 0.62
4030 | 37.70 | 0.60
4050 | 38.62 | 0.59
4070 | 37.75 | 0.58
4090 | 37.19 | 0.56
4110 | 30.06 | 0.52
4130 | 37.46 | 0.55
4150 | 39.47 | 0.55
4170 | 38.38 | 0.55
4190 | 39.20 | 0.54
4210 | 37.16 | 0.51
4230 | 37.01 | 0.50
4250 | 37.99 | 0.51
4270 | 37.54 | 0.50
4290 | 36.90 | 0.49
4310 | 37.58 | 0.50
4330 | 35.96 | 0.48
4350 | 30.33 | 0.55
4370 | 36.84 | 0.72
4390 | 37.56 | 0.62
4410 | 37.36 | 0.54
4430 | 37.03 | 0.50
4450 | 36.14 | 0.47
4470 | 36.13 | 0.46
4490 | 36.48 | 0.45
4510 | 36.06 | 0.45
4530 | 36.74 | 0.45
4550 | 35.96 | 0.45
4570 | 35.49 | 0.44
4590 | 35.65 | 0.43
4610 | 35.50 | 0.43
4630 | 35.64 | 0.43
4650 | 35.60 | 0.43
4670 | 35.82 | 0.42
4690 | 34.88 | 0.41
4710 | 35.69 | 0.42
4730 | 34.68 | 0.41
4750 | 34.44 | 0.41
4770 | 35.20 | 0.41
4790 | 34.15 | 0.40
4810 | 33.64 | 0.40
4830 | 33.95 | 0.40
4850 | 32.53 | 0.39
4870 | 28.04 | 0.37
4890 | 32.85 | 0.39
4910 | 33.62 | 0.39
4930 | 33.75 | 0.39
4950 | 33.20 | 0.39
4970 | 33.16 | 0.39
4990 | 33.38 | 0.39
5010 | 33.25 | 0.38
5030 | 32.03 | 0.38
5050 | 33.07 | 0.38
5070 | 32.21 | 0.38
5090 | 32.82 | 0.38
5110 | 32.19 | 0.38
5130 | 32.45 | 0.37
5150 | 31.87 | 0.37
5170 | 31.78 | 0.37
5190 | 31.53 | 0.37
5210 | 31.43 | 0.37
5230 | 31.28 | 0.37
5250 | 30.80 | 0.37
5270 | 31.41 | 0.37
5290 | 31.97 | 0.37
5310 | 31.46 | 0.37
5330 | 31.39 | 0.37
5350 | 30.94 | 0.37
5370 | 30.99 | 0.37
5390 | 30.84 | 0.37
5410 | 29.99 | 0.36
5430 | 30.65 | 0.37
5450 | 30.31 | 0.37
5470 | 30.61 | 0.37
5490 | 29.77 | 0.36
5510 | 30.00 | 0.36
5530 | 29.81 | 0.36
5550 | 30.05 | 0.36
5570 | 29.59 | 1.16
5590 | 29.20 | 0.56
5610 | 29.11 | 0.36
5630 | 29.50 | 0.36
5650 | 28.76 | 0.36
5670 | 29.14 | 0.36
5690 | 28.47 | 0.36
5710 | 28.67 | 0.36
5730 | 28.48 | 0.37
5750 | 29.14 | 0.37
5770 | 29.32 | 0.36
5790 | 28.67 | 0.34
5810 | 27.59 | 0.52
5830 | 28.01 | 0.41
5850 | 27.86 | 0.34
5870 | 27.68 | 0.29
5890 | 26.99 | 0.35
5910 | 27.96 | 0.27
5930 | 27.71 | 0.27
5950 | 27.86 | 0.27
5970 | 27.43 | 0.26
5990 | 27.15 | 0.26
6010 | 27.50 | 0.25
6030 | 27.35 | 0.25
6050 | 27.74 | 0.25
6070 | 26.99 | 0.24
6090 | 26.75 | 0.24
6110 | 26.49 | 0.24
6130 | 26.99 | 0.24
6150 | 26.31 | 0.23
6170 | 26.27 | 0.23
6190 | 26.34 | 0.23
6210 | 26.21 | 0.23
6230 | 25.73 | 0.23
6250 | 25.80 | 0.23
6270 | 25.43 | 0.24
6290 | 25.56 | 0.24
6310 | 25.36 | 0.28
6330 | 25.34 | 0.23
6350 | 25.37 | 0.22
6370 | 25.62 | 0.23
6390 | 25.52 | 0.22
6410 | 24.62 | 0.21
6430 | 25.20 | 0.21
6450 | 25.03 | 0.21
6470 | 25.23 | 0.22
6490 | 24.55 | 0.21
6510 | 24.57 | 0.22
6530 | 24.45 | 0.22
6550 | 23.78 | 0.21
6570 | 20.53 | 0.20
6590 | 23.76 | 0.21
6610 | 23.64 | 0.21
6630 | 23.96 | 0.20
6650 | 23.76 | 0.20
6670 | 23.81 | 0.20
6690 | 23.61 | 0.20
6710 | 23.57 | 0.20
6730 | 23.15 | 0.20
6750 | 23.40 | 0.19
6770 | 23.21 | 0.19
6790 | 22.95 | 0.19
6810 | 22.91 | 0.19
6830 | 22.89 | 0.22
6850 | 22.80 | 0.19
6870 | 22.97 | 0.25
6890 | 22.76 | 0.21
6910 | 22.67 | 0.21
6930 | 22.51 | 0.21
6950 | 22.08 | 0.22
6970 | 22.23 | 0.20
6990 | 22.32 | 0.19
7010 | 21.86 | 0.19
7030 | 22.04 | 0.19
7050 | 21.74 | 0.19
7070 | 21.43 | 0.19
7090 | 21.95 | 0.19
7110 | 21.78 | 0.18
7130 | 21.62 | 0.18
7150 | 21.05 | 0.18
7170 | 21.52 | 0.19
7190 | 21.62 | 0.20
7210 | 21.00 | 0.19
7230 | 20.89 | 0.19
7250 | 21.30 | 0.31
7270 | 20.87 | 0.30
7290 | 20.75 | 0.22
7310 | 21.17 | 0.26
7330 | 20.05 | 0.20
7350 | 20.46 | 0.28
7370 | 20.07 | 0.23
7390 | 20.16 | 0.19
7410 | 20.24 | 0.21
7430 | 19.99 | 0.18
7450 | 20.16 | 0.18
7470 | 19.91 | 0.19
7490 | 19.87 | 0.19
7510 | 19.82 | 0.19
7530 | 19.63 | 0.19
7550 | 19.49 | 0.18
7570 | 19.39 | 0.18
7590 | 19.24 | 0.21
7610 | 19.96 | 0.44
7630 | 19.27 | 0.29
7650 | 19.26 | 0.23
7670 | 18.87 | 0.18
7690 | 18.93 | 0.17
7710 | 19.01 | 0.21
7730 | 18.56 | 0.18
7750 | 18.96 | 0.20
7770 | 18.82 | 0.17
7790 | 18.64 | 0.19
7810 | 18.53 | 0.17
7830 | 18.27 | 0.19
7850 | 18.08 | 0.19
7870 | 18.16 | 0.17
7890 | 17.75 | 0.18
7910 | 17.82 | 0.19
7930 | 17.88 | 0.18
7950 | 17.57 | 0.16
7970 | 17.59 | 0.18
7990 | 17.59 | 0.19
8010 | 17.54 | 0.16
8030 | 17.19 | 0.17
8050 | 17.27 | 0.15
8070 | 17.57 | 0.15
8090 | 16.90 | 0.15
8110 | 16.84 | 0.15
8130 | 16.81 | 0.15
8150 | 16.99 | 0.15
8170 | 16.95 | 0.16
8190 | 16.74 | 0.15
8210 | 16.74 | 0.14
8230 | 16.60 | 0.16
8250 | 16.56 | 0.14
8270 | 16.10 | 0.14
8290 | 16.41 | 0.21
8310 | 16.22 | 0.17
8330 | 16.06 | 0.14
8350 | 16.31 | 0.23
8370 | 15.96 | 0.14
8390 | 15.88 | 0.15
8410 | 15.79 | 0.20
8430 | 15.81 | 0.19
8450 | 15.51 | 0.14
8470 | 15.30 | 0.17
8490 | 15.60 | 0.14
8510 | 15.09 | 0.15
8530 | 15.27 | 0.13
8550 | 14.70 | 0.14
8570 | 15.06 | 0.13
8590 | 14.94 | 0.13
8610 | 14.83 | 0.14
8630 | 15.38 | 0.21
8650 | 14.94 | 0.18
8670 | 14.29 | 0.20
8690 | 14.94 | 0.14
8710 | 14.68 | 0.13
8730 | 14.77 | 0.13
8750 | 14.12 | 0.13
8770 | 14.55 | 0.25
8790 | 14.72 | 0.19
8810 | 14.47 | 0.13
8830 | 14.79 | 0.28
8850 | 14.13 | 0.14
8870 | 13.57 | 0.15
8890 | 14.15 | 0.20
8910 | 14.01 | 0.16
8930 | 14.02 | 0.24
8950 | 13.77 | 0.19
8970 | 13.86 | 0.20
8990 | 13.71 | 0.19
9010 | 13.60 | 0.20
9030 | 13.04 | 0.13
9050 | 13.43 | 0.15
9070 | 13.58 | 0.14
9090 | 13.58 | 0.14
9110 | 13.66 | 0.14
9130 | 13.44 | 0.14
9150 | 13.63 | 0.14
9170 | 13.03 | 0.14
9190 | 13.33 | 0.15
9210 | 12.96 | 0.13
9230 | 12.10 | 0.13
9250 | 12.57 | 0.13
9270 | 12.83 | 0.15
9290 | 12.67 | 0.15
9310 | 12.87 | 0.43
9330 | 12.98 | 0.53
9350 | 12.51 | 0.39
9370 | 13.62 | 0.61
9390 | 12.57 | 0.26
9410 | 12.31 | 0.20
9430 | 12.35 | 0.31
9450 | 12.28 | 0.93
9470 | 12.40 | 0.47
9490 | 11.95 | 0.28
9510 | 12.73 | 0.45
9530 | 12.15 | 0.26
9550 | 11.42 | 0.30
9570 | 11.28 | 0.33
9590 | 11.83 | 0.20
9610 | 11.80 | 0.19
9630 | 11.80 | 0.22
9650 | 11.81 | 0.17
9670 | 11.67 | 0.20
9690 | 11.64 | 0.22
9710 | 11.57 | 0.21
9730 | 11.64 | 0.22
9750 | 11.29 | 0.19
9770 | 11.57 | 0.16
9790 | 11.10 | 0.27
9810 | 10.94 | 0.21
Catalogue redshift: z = 0.00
